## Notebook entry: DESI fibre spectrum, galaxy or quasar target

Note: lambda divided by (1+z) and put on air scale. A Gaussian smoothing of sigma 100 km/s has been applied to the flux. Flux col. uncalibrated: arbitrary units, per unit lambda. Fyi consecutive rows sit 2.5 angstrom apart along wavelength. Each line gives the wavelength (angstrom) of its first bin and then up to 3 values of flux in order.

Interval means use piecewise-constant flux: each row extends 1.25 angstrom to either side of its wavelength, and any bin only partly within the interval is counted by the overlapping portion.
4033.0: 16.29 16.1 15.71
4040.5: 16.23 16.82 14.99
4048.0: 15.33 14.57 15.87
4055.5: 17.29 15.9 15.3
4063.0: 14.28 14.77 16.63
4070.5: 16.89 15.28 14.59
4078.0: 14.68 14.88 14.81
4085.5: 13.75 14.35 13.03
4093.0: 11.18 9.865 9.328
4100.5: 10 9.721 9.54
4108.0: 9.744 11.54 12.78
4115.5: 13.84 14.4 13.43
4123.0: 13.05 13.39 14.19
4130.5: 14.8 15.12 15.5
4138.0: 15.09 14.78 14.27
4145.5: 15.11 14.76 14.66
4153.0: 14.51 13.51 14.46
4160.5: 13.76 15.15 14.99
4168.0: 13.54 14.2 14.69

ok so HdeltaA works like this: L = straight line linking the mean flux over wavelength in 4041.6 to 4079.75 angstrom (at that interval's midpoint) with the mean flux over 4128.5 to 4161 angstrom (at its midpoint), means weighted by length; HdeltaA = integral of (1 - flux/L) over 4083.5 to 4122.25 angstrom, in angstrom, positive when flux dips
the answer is 8.3 angstrom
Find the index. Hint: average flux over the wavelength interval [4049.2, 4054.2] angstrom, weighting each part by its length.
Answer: 15.2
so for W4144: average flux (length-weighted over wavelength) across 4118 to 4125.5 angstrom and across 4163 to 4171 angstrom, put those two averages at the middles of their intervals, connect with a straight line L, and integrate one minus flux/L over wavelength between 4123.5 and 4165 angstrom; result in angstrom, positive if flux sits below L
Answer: -1.9 angstrom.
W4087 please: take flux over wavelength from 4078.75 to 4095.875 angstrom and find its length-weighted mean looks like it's 13.3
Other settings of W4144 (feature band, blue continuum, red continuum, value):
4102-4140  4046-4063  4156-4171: 4.26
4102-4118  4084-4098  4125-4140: 2.31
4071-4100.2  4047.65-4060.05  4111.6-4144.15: 3.65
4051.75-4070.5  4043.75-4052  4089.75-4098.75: -2.62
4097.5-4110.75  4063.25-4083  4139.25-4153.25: 4.53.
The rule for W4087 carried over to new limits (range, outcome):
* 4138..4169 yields 14.5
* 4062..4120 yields 13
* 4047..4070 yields 15.6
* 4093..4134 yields 12.1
